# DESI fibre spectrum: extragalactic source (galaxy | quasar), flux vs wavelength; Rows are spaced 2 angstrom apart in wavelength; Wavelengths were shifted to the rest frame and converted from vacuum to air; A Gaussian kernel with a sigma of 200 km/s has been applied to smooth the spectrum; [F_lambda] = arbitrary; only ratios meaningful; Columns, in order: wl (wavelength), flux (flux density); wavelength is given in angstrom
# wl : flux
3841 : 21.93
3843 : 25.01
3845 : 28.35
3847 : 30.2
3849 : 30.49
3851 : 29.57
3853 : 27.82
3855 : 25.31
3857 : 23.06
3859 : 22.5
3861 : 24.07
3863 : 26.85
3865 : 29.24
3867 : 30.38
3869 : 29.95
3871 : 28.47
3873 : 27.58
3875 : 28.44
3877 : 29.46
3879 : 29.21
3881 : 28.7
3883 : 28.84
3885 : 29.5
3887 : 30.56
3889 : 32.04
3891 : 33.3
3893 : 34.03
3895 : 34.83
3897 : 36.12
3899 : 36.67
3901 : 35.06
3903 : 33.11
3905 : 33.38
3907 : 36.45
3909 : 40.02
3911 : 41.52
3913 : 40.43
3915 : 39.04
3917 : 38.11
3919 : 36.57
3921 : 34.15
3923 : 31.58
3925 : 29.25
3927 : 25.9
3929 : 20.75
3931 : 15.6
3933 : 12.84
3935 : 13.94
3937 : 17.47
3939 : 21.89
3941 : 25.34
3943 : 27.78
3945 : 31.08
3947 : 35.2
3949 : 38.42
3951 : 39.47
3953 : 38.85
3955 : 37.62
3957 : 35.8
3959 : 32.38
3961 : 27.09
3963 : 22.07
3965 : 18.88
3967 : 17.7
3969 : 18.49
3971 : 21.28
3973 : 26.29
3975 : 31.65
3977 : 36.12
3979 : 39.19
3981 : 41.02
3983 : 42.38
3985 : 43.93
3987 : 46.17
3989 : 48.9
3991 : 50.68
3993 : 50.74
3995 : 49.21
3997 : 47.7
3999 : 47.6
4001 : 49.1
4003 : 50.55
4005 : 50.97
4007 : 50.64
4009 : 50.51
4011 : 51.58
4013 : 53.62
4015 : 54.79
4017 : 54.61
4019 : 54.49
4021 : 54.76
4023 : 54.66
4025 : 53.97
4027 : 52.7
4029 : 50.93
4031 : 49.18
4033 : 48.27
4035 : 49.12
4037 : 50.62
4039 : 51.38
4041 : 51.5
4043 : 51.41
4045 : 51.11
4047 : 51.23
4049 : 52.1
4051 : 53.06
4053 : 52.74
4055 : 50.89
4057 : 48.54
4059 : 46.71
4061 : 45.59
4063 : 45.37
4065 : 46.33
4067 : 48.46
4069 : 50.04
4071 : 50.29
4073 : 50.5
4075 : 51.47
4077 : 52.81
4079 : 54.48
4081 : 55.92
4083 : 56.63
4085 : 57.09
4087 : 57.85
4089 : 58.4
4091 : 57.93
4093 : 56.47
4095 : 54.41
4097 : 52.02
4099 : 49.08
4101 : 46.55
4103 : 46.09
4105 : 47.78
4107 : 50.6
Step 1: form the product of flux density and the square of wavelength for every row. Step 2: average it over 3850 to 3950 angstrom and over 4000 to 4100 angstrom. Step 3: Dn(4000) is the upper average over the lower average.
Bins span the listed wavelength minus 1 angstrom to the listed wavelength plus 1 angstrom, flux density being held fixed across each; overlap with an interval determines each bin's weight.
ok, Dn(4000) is 1.88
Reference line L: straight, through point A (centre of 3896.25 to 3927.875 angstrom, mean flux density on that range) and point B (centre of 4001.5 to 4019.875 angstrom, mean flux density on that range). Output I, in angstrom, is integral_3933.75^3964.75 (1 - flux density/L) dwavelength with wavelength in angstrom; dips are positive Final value 9.4 angstrom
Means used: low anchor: 35.5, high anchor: 52.3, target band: 29.2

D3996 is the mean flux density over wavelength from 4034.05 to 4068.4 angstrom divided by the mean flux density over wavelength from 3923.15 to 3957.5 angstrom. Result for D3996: 1.81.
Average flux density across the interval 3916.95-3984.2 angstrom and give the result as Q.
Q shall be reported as 28.8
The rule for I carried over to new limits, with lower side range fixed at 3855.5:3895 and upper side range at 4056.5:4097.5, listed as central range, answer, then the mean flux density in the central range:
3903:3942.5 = 5.5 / 29.3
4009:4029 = -3.5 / 53.6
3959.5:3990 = 6.5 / 32.1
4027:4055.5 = -1.7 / 51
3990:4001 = -1.6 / 49.2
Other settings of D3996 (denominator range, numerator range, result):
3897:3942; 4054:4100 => 1.73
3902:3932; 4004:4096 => 1.58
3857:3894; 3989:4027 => 1.79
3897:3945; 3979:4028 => 1.67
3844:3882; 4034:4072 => 1.79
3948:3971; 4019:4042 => 1.76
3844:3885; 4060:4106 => 1.85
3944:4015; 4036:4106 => 1.31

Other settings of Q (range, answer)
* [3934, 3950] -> 26.4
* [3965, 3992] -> 35.1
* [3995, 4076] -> 50.7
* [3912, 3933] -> 30.3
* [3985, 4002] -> 48.5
